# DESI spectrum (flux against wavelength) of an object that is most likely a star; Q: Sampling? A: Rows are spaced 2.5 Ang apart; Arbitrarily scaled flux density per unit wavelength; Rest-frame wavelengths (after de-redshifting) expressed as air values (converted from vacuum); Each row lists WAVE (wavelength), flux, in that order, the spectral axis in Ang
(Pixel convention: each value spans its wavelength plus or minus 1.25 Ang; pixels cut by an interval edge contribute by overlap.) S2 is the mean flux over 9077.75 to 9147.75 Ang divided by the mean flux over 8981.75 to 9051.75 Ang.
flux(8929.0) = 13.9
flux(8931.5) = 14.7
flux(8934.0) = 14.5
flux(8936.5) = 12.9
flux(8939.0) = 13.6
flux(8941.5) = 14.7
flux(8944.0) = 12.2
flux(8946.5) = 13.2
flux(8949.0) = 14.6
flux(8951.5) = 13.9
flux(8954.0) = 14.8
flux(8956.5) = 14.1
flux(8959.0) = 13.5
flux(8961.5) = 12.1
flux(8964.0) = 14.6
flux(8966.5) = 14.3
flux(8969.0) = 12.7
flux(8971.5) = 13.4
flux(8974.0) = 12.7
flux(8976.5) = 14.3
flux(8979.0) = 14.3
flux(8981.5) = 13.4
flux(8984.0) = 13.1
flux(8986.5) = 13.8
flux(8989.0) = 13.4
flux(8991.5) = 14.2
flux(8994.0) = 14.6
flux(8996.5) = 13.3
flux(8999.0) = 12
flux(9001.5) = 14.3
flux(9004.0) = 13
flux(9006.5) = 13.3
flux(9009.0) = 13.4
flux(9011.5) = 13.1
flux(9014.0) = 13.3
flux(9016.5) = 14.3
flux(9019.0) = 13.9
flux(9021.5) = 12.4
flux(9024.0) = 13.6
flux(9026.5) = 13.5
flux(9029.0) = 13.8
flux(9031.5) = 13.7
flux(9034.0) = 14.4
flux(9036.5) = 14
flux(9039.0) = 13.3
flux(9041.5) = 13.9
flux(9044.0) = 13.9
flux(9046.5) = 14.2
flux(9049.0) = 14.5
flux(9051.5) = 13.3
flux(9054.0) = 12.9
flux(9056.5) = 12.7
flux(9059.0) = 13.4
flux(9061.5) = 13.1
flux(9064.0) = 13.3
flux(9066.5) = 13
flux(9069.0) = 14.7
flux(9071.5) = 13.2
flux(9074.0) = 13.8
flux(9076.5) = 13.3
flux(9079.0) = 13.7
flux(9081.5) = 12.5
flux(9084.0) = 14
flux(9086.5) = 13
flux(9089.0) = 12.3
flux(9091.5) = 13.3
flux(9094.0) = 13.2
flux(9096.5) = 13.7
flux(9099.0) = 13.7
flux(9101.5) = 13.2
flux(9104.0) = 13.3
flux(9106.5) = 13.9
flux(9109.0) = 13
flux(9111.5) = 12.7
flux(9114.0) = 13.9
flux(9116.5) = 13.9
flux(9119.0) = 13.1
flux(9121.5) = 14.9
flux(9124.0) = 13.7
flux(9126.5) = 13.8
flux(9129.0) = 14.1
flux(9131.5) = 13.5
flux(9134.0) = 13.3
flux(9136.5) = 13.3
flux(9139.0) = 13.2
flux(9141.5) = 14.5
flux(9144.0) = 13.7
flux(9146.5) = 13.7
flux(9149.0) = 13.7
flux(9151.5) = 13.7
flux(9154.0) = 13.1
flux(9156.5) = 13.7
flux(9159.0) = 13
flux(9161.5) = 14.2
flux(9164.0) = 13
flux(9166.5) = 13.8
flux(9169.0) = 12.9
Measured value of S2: 1.0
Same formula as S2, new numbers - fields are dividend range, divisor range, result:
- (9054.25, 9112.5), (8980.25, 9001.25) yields 0.98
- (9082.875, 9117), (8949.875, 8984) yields 0.98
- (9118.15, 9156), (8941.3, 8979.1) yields 1.00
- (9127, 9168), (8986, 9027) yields 1.01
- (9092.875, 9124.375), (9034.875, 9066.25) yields 1.00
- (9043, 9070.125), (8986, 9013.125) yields 1.00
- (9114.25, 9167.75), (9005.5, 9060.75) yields 1.01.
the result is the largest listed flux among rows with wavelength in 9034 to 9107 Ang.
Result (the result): 14.7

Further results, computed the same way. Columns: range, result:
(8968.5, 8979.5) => 14.3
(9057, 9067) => 13.4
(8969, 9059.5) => 14.6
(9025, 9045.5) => 14.4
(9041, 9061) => 14.5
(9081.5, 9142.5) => 14.9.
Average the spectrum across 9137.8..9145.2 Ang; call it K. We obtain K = 13.8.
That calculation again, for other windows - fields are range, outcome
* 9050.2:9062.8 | 13.1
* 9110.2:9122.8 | 13.7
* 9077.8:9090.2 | 13.1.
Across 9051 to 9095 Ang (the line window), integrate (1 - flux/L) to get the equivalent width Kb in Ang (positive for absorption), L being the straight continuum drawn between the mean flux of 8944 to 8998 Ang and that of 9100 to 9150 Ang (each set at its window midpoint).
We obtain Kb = 1.2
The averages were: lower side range 13.7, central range 13.3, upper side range 13.6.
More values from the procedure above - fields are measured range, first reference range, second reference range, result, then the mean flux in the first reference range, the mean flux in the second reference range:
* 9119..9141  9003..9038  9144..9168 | -0.27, 13.6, 13.5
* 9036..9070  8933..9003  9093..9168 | 0.12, 13.7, 13.6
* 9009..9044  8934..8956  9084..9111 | -0.30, 13.8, 13.3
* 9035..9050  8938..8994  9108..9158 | -0.33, 13.7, 13.6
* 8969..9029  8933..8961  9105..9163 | 1.03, 13.8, 13.6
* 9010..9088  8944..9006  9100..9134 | 0.44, 13.6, 13.6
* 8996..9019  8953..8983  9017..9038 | 0.52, 13.7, 13.7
